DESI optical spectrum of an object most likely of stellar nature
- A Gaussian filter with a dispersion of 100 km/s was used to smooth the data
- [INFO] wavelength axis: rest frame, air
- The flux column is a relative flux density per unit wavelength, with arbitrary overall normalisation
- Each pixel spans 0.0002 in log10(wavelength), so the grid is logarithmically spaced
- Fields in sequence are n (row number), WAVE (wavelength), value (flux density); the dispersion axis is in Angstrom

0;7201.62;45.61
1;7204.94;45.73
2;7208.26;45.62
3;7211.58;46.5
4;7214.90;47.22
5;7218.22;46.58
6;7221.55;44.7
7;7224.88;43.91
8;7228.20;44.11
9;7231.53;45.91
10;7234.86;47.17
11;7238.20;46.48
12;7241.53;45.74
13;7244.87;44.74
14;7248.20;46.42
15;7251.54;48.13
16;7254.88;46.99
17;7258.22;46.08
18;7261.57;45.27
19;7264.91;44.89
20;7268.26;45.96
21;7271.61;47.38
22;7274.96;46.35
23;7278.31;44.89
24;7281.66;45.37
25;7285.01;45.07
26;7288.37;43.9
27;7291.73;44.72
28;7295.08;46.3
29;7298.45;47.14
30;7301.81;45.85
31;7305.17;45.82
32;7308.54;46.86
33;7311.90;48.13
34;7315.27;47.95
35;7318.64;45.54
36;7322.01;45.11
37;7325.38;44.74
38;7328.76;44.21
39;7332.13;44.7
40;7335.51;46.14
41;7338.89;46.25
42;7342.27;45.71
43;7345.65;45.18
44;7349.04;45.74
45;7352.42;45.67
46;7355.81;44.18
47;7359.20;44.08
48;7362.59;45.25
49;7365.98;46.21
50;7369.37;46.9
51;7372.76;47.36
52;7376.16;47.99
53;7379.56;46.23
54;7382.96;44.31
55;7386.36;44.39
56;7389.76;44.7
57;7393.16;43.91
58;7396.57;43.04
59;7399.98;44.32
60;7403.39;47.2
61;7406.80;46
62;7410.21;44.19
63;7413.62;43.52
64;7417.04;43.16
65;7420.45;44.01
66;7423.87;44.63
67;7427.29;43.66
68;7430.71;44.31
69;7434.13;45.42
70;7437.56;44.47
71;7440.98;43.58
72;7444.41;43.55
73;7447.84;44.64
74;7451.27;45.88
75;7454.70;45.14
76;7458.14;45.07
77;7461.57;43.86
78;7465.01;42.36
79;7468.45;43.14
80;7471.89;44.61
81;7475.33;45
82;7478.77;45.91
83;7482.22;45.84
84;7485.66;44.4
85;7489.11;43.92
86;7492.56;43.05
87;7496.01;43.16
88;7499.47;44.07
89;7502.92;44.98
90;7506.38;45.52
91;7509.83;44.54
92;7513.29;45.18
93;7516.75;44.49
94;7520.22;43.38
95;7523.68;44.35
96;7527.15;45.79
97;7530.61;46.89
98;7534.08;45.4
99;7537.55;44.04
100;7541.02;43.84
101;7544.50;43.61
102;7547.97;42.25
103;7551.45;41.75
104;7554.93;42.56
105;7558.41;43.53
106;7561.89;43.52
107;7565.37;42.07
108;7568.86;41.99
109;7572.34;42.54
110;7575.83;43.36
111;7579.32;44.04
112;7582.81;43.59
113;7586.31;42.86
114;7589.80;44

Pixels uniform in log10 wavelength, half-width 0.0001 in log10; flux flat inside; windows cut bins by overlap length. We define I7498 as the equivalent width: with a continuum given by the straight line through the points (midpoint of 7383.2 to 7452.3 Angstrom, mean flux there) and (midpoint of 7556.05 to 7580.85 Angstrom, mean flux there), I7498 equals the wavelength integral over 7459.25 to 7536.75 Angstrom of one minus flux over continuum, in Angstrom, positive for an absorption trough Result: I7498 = -1.57 Angstrom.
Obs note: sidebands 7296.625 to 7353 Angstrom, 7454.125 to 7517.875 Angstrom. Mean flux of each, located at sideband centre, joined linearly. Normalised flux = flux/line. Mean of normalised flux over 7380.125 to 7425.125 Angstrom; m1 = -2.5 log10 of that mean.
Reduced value 0.02 mag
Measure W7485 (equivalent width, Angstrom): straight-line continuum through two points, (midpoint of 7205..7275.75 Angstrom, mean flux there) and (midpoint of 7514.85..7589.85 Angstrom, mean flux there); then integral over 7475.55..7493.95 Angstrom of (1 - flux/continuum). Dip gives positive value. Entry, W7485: -0.2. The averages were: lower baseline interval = 46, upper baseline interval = 43.6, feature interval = 44.7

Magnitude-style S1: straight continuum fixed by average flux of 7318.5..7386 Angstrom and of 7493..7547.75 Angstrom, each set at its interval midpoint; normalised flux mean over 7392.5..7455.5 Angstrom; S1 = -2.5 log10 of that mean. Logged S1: 0.02 mag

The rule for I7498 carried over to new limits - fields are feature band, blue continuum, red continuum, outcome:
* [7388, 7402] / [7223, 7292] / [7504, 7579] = 0.2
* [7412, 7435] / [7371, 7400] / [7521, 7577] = 0.4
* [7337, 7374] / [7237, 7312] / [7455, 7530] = -0.2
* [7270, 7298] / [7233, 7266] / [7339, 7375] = 0.3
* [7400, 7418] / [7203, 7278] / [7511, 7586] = 0.0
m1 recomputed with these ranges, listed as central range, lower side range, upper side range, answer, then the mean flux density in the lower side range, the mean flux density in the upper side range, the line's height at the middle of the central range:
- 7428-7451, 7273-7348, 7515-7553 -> 0.01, 45.7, 44.2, 44.8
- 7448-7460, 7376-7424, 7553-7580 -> -0.03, 44.7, 42.9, 44.1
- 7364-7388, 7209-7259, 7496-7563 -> -0.03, 46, 44.2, 45.1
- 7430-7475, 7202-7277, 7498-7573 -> 0.00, 46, 43.9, 44.5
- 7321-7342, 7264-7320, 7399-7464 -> 0.01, 46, 44.5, 45.6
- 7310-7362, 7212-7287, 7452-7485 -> 0.00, 45.9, 44.6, 45.4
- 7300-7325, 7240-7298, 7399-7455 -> -0.02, 45.8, 44.6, 45.5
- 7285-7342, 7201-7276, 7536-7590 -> -0.01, 46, 43.1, 45.3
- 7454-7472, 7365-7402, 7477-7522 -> 0.02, 45.4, 44.5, 44.8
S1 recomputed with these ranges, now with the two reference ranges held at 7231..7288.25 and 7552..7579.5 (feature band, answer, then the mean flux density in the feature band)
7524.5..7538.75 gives -0.06 mag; 45.5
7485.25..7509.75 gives -0.02 mag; 44.2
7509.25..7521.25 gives -0.03 mag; 44.4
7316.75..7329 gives 0.01 mag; 45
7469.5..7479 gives -0.03 mag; 44.9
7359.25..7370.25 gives -0.02 mag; 45.8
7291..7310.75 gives -0.02 mag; 46.2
